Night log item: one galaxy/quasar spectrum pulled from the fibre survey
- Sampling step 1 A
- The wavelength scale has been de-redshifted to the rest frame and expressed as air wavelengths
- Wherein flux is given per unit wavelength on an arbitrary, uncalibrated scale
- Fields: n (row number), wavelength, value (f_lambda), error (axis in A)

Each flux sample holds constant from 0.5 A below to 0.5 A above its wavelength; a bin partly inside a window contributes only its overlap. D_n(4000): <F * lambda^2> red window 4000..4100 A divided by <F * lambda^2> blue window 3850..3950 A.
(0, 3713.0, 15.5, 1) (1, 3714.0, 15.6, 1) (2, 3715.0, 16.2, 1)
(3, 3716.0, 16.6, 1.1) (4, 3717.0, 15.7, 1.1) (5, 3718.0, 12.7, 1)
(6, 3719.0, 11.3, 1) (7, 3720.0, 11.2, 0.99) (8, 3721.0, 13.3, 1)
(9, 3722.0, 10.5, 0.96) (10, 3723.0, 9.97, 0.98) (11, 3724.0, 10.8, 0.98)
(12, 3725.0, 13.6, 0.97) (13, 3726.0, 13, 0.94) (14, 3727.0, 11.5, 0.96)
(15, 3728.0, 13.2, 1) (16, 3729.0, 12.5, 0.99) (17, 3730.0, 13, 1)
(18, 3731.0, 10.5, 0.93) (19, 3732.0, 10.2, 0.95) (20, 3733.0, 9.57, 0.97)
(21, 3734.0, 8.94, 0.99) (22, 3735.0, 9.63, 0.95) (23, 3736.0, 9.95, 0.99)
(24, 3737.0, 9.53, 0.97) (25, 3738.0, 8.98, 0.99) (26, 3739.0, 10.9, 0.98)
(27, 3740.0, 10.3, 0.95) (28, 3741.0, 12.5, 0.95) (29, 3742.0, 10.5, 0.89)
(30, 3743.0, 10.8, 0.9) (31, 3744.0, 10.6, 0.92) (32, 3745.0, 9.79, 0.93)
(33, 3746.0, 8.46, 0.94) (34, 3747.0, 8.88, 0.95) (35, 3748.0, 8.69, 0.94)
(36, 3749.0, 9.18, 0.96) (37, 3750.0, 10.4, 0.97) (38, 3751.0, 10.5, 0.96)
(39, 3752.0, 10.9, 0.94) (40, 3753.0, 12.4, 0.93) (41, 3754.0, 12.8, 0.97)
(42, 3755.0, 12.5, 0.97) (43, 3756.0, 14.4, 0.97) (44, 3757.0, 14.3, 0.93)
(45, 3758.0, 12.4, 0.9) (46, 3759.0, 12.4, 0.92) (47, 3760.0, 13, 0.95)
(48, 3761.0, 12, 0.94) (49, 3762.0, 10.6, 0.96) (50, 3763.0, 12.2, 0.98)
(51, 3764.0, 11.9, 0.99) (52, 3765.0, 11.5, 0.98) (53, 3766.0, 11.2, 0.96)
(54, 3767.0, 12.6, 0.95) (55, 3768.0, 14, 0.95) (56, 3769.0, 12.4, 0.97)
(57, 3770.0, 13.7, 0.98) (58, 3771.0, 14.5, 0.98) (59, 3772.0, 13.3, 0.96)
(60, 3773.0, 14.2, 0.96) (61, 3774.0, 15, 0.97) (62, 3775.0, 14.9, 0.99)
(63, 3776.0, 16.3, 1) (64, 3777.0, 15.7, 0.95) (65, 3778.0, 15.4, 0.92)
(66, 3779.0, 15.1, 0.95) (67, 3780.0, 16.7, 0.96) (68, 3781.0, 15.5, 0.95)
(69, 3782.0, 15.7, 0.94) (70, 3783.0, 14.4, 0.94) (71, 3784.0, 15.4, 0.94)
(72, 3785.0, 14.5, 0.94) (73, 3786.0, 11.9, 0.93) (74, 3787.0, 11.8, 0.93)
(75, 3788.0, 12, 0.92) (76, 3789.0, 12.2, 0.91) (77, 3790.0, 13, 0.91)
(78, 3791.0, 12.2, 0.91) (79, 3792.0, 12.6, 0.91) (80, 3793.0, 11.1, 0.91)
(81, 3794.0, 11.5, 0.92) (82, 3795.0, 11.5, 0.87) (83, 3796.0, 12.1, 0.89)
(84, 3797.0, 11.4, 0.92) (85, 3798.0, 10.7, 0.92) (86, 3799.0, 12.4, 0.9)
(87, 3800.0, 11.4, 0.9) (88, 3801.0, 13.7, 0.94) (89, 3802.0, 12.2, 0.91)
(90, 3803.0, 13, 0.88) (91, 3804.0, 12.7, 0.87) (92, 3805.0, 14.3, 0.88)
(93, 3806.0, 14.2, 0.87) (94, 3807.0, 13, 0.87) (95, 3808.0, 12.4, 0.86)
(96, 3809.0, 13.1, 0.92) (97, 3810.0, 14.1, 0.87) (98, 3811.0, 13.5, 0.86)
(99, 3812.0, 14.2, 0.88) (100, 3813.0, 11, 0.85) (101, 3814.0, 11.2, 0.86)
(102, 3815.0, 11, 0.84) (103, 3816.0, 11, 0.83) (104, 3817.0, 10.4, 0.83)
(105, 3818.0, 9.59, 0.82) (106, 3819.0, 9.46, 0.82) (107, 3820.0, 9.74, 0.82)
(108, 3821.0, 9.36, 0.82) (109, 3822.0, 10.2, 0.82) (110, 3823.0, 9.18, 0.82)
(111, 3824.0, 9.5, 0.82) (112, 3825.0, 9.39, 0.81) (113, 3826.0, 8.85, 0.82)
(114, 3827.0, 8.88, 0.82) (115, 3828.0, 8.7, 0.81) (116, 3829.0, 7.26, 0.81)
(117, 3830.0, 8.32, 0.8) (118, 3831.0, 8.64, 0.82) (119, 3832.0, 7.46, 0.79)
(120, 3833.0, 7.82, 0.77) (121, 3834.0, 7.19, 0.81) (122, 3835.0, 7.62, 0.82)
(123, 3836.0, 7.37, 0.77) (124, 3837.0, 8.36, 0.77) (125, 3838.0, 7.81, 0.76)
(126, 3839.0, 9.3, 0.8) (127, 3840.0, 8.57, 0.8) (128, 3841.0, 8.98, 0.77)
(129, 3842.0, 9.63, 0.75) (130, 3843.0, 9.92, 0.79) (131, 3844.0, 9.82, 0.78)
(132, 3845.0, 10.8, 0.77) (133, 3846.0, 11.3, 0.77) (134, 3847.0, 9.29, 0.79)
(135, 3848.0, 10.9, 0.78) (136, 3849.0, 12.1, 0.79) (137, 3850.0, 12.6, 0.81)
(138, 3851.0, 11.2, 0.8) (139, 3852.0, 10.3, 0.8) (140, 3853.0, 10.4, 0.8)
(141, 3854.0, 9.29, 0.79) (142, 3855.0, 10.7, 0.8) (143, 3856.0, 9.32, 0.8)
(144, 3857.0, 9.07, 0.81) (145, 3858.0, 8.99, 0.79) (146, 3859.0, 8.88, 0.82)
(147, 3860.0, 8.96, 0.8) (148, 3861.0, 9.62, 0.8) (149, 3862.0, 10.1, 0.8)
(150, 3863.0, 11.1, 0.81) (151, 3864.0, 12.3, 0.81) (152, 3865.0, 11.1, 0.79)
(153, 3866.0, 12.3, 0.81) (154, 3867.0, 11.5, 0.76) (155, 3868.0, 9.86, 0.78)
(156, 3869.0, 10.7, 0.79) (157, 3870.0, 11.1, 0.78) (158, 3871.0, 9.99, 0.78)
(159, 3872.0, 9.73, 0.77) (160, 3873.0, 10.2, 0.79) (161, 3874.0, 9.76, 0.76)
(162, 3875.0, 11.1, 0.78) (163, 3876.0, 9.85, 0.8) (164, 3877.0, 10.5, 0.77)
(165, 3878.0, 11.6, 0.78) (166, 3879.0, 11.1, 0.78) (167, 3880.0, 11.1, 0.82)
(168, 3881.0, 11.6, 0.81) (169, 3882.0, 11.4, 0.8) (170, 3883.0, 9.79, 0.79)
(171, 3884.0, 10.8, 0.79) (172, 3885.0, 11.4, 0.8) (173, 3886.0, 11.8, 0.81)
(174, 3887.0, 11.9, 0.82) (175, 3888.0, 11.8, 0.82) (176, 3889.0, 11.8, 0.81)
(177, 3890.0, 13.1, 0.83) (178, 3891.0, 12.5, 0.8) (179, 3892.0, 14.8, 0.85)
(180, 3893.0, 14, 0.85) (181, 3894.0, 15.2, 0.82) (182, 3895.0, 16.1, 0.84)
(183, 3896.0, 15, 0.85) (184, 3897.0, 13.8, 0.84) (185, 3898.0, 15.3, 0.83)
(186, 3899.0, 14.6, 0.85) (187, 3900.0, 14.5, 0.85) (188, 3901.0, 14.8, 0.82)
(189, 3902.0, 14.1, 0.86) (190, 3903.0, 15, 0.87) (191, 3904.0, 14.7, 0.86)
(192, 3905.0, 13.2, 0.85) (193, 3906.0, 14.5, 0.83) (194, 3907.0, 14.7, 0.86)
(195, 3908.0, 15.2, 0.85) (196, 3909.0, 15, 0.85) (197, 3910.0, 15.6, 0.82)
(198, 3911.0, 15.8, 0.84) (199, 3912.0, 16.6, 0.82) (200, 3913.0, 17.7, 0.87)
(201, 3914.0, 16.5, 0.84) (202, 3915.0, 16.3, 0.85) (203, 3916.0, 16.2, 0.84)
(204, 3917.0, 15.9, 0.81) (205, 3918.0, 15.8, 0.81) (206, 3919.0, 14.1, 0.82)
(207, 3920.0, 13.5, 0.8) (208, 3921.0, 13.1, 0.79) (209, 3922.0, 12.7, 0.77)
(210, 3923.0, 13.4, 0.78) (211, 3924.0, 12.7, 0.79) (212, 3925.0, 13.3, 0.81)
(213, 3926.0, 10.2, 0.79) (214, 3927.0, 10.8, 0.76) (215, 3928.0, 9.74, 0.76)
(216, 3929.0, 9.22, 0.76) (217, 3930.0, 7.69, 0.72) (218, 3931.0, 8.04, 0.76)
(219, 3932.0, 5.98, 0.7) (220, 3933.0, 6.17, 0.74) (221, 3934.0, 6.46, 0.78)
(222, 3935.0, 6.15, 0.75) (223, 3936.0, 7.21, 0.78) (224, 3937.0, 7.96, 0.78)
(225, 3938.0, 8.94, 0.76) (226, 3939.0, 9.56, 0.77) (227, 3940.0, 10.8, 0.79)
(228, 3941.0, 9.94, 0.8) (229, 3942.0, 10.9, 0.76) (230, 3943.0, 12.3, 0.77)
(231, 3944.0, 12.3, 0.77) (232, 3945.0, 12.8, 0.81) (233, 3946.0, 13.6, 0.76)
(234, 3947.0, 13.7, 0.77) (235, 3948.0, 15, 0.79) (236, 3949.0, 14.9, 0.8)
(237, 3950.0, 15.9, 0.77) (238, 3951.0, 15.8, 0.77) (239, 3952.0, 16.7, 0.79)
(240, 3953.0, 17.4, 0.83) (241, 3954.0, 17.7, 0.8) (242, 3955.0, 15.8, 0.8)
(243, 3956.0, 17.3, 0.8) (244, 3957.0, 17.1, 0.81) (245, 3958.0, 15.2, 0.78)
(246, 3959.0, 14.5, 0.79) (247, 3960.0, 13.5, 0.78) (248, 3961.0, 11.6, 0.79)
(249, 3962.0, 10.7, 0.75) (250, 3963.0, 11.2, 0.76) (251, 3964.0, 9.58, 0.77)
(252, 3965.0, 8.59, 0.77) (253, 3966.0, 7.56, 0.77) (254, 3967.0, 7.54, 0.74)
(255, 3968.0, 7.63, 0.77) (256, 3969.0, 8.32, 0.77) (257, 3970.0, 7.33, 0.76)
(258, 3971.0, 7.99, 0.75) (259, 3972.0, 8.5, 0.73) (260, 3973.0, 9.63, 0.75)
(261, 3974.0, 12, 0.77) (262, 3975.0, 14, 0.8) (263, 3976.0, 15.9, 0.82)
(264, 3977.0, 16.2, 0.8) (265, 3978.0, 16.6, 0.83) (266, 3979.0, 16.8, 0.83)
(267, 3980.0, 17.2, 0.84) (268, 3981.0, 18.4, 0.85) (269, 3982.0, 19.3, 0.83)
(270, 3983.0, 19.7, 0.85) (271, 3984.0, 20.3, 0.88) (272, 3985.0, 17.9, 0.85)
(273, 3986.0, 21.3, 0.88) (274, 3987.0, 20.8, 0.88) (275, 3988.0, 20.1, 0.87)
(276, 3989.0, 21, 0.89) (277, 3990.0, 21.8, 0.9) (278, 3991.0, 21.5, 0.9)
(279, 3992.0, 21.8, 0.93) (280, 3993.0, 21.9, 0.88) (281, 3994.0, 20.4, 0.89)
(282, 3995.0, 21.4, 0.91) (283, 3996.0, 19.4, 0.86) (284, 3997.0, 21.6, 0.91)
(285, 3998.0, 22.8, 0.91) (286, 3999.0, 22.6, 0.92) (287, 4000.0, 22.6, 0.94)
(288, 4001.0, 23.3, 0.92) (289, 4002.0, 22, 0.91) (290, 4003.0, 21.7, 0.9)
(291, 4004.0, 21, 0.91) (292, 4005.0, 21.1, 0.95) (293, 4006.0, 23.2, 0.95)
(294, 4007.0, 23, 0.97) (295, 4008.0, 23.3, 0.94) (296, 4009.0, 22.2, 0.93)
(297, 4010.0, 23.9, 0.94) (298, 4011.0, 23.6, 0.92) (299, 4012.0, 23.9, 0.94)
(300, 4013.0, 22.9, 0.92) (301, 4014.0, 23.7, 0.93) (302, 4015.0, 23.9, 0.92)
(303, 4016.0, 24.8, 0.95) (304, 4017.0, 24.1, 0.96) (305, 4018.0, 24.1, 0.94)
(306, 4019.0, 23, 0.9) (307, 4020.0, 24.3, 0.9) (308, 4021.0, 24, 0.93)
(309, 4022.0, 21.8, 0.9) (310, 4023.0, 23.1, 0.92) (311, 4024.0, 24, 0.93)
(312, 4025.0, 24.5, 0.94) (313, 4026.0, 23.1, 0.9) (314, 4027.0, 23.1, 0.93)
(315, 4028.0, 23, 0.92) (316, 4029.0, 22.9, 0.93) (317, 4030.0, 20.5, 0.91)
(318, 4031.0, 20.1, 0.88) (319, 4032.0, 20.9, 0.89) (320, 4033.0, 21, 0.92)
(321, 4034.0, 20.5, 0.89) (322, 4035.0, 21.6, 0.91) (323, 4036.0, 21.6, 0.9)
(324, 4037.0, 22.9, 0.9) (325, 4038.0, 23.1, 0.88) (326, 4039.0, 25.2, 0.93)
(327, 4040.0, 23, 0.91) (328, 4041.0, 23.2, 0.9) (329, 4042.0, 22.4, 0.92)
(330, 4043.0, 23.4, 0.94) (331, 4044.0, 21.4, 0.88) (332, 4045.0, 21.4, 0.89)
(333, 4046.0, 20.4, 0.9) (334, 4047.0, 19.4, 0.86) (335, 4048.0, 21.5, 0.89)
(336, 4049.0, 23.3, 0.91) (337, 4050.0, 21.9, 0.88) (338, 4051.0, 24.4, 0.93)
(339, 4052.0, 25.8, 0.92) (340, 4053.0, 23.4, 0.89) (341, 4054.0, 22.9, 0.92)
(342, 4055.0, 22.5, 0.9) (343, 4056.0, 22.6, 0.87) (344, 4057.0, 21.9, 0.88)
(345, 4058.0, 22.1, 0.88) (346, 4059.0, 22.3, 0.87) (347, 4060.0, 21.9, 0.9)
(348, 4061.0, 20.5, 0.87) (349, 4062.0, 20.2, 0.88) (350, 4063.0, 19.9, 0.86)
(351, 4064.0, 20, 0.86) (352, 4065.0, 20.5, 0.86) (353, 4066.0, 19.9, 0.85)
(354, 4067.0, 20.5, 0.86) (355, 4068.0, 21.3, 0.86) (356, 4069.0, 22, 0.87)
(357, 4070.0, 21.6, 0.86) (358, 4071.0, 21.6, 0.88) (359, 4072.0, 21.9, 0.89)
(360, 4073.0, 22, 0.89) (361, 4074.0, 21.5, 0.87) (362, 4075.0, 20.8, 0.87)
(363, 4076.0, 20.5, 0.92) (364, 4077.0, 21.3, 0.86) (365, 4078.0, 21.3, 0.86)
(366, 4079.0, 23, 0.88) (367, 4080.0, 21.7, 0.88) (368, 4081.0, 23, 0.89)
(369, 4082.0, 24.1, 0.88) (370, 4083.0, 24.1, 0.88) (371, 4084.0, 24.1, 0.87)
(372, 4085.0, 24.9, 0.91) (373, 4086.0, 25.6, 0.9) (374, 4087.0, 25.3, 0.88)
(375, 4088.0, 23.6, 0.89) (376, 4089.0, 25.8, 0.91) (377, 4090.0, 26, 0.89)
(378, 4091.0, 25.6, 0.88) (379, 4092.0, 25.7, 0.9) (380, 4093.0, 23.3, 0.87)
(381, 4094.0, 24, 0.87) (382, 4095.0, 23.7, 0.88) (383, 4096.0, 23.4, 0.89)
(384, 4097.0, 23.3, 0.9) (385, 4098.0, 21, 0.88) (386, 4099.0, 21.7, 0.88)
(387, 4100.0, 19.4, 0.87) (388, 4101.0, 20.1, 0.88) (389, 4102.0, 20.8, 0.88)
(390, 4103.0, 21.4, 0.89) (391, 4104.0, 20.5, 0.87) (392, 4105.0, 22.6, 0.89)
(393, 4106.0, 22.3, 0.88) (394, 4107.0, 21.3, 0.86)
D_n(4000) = 2.04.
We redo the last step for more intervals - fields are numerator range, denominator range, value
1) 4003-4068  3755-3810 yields 1.94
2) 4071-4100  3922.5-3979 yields 2.14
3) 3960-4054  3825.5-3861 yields 2.33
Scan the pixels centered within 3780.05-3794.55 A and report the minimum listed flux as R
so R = 11.1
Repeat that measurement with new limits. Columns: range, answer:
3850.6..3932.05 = 5.98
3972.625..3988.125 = 9.63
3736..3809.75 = 8.46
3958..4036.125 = 7.33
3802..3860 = 7.19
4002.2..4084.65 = 19.4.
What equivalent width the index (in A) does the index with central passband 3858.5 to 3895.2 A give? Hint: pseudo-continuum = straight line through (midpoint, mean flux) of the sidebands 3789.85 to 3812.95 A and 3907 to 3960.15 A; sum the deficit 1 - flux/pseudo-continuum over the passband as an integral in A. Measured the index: 4.2 A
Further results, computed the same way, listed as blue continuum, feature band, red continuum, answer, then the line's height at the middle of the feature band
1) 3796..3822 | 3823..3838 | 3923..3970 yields 4.5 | 11.8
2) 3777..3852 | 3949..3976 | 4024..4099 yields 8.3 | 18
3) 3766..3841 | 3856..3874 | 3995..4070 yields 5.3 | 14.6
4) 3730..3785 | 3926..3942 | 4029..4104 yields 8.5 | 18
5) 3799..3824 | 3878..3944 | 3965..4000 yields 9.4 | 14.6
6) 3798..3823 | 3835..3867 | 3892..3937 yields 6.1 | 12.3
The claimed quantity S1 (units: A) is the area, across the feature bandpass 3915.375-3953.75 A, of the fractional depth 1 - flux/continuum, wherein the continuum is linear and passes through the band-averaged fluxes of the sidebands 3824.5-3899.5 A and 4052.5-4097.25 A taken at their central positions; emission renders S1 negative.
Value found 7.5 A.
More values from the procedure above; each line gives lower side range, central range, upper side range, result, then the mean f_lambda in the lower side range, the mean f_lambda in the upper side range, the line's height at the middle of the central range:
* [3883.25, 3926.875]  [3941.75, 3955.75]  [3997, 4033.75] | 2.27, 14.1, 22.8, 17.6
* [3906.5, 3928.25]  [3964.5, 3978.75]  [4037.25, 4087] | 5.50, 14.4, 22.2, 17.3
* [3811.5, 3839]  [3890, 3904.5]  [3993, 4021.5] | 0.04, 9.24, 22.8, 14.6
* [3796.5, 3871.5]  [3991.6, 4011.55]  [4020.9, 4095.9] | -2.76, 10.4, 22.5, 19.5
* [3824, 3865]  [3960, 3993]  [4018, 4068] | 6.12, 9.45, 22.2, 17.9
